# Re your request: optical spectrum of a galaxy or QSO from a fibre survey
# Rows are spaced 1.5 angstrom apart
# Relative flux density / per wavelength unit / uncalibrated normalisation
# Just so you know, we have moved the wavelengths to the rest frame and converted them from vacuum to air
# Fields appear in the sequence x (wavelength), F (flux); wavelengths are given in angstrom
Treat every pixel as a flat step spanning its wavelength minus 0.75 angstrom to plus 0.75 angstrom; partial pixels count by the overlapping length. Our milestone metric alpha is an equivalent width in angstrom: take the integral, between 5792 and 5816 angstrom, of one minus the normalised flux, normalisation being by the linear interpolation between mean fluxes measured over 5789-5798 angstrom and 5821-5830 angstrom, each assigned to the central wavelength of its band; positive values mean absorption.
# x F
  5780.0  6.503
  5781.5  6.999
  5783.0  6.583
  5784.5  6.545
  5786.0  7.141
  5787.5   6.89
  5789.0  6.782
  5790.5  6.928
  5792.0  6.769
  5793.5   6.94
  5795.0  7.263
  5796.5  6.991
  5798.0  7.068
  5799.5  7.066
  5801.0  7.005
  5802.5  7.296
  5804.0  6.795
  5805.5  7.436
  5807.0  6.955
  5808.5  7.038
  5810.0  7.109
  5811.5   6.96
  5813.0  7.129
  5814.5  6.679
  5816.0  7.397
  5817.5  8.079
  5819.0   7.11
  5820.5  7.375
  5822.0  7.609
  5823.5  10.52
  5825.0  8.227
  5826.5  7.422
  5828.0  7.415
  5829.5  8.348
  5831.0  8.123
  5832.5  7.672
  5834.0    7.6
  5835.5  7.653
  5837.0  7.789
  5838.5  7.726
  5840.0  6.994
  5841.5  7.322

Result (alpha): 1.05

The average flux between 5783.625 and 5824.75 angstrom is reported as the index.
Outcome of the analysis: 7.23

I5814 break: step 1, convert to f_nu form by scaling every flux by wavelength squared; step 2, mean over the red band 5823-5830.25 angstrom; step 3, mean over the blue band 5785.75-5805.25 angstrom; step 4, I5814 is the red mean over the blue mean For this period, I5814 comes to 1.20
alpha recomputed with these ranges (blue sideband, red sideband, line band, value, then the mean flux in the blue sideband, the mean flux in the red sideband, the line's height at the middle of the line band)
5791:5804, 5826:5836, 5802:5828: -0.2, 7.03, 7.76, 7.41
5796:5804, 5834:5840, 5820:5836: -1.1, 7.06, 7.62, 7.48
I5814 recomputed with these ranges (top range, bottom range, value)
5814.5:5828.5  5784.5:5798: 1.14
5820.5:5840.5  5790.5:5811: 1.14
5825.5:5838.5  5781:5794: 1.15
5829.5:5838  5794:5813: 1.12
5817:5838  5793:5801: 1.13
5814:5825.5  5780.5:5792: 1.17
